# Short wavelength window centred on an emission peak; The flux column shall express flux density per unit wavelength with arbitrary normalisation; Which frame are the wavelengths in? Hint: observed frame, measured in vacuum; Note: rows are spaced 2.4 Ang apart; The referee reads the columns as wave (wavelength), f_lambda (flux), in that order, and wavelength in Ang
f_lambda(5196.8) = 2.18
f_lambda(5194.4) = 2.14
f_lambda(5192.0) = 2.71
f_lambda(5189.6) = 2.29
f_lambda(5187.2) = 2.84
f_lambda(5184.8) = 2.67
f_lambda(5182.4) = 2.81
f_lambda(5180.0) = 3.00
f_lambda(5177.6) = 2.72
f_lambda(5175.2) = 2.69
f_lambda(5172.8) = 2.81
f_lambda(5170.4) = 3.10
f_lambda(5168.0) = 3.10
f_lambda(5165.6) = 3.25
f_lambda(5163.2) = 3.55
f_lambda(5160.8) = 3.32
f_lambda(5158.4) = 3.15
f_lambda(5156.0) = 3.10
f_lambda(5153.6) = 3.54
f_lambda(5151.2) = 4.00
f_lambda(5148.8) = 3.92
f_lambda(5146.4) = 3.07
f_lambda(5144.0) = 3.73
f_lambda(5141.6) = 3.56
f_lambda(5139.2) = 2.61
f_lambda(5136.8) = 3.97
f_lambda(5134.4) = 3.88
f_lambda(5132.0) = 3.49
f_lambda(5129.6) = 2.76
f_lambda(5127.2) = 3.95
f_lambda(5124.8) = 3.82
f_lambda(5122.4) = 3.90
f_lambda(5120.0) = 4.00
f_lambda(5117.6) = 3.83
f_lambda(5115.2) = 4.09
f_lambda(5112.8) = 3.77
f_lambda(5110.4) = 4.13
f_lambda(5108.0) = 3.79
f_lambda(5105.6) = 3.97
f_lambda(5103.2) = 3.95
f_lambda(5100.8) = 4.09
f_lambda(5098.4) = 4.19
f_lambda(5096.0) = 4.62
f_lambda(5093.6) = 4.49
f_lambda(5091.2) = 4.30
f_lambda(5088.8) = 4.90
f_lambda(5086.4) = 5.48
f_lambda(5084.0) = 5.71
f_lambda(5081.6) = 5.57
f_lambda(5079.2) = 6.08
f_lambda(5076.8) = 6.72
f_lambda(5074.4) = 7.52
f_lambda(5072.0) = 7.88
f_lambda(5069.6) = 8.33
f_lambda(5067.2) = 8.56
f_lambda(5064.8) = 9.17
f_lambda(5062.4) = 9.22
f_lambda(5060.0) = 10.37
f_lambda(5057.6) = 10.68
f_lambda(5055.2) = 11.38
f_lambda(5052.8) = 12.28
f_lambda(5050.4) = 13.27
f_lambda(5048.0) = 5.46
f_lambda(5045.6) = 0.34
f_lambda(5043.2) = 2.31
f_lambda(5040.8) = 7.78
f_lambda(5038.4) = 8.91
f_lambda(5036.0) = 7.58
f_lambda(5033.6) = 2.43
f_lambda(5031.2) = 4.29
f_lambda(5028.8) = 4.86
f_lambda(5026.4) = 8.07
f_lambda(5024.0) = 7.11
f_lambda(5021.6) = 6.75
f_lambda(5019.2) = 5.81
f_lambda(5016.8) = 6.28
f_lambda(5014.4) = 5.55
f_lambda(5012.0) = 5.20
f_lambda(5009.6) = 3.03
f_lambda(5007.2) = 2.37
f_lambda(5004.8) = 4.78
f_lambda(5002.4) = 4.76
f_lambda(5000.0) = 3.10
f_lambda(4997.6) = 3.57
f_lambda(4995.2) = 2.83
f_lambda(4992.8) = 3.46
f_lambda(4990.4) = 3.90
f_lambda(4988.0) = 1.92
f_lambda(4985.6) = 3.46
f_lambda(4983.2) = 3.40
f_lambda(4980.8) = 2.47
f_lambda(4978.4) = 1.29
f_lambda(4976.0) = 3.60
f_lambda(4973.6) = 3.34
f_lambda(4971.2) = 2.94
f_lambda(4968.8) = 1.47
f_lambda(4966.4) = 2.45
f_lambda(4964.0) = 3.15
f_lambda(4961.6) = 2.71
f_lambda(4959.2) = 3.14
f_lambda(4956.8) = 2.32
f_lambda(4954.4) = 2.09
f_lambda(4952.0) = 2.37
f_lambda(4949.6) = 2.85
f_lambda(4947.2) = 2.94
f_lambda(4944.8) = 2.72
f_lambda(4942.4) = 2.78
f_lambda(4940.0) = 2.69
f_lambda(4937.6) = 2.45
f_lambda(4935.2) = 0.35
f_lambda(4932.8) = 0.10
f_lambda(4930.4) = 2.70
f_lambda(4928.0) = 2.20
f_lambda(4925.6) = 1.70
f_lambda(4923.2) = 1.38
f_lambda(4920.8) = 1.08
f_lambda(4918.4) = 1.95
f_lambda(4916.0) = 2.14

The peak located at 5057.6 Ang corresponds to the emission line Lyman alpha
